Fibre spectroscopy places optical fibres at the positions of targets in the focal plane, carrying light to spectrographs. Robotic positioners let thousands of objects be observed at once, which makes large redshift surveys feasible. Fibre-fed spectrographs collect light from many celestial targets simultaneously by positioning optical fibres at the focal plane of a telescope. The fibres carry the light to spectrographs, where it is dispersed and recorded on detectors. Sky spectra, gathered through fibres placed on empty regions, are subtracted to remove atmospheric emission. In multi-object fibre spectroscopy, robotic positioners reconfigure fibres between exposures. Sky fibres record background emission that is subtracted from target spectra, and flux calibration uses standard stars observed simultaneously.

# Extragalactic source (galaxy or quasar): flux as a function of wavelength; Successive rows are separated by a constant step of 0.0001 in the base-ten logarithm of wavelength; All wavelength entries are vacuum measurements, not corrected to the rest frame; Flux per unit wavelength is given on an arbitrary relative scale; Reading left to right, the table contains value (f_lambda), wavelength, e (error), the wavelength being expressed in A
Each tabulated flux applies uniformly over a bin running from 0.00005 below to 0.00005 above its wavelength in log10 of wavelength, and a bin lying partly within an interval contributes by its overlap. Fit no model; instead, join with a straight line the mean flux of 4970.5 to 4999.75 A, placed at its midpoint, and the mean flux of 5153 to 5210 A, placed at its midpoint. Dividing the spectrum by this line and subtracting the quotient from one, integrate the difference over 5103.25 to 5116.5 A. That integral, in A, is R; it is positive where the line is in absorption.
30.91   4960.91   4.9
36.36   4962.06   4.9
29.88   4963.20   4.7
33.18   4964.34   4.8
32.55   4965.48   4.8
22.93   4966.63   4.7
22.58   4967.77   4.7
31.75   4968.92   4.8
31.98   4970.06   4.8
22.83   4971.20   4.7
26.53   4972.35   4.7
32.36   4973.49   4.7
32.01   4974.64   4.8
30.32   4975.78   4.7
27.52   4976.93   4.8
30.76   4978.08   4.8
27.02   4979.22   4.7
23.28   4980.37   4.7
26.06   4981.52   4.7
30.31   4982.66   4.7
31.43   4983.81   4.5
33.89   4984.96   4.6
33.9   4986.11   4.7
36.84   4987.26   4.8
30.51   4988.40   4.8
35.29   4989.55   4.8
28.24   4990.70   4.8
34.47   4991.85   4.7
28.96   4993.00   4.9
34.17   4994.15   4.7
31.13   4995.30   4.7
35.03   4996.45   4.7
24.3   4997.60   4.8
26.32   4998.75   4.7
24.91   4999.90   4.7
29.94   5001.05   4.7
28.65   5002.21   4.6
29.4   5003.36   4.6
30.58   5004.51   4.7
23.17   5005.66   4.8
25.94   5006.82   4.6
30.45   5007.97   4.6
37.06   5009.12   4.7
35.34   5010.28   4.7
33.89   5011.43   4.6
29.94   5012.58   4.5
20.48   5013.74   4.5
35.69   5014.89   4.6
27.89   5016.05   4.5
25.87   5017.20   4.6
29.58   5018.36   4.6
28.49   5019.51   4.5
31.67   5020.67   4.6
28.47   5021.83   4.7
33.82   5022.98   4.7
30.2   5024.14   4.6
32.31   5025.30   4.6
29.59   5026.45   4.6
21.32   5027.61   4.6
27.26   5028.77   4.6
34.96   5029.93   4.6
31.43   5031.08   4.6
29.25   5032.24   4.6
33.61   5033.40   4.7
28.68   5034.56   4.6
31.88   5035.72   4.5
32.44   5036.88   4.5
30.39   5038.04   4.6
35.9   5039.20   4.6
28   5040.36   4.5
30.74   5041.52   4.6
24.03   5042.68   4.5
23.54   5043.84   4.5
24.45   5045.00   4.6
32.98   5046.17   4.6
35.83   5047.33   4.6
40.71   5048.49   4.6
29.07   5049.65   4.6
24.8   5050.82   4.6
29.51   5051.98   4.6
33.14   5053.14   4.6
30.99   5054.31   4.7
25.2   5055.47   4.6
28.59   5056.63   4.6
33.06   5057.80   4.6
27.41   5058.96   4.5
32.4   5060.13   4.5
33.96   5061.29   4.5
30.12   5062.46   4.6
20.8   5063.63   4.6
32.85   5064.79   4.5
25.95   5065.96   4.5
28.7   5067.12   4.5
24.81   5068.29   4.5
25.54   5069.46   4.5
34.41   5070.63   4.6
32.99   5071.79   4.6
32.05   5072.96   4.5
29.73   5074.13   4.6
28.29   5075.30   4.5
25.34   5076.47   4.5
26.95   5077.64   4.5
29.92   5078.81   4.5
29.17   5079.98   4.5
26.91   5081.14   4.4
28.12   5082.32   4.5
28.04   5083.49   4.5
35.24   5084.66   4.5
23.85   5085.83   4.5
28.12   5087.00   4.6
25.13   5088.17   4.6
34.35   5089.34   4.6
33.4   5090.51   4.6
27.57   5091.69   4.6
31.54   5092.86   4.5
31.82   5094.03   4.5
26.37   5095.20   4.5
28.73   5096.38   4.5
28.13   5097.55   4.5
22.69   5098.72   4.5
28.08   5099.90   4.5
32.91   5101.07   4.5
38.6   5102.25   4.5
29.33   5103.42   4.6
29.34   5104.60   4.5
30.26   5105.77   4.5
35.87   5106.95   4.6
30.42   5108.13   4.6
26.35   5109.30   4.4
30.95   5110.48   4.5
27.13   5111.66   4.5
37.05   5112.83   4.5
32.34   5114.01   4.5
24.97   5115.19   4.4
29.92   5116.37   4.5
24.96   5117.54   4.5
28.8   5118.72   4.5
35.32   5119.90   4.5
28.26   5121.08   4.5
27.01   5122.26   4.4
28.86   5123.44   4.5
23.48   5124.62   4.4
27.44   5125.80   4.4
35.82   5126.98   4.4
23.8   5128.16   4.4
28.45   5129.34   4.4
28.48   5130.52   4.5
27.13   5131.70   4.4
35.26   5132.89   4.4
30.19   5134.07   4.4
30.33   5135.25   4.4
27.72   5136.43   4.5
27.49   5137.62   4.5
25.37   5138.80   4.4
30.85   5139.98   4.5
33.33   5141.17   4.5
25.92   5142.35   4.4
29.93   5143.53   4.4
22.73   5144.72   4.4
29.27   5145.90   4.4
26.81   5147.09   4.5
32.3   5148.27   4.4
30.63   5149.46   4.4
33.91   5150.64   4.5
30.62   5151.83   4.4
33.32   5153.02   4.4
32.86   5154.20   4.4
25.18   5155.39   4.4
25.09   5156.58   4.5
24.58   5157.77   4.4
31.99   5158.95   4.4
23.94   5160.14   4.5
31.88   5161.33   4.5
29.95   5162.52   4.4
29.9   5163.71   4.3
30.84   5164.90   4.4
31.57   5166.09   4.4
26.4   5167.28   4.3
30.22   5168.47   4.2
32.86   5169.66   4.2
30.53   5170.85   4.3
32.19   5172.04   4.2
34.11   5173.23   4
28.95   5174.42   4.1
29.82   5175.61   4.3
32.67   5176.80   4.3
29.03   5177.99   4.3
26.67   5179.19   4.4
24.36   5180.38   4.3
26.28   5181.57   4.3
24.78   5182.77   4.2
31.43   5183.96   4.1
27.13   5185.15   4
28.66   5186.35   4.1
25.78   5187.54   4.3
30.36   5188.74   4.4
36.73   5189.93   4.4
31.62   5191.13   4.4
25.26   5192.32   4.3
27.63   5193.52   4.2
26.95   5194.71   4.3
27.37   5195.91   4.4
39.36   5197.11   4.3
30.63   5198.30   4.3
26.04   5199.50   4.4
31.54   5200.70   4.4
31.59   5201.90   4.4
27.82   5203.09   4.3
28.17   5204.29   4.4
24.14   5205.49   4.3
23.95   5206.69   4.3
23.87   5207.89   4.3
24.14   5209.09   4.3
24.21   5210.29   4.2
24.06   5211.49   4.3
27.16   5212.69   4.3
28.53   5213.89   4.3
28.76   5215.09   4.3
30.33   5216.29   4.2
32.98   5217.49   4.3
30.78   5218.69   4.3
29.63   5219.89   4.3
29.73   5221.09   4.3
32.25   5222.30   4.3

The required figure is -0.5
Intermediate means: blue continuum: 30.1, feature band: 30.4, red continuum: 28.9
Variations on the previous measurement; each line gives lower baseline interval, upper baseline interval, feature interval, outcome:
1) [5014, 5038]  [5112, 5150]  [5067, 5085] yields 0.33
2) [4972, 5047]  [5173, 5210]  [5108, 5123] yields -0.18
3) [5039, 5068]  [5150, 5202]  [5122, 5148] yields 0.95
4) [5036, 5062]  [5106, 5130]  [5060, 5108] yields 0.62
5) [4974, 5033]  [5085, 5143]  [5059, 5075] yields 0.10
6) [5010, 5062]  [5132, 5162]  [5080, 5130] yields 0.29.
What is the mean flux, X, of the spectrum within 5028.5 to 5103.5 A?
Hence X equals 29.7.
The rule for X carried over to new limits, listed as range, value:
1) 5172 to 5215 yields 28.4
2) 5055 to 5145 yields 29.2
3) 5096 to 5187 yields 29.4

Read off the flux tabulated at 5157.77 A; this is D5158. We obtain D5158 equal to 24.58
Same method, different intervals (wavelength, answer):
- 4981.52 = 26.06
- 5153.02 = 33.32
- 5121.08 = 28.26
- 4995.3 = 31.13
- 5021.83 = 28.47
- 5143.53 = 29.93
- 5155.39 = 25.18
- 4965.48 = 32.55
